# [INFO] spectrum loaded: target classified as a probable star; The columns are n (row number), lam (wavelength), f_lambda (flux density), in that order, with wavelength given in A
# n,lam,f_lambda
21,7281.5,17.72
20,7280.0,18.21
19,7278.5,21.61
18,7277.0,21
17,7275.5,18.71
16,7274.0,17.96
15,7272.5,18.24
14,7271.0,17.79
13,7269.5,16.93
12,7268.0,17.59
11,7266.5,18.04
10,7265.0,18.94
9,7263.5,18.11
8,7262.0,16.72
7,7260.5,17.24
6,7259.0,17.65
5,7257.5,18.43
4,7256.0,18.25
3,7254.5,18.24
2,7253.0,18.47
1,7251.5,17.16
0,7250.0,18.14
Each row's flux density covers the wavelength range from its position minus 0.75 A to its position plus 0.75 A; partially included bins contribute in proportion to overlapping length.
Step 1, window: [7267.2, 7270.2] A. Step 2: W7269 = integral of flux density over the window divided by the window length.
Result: 17.3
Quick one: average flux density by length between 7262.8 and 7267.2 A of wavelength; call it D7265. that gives 18.4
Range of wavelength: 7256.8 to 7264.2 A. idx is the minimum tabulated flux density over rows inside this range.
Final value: 16.72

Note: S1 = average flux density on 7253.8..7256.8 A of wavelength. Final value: 18.2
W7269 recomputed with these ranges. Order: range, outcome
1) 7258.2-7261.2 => 17.5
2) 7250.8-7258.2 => 18.1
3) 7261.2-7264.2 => 17.4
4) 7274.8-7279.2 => 20.4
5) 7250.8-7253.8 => 17.8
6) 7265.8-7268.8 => 17.8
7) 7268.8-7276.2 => 17.9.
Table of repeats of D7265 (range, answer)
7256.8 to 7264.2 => 17.6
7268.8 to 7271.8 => 17.4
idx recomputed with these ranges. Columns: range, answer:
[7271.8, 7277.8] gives 17.96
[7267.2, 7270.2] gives 16.93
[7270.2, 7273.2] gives 17.79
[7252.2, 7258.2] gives 18.24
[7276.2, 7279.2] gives 21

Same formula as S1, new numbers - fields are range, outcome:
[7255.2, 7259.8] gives 18.1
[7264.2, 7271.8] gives 17.9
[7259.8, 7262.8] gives 17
